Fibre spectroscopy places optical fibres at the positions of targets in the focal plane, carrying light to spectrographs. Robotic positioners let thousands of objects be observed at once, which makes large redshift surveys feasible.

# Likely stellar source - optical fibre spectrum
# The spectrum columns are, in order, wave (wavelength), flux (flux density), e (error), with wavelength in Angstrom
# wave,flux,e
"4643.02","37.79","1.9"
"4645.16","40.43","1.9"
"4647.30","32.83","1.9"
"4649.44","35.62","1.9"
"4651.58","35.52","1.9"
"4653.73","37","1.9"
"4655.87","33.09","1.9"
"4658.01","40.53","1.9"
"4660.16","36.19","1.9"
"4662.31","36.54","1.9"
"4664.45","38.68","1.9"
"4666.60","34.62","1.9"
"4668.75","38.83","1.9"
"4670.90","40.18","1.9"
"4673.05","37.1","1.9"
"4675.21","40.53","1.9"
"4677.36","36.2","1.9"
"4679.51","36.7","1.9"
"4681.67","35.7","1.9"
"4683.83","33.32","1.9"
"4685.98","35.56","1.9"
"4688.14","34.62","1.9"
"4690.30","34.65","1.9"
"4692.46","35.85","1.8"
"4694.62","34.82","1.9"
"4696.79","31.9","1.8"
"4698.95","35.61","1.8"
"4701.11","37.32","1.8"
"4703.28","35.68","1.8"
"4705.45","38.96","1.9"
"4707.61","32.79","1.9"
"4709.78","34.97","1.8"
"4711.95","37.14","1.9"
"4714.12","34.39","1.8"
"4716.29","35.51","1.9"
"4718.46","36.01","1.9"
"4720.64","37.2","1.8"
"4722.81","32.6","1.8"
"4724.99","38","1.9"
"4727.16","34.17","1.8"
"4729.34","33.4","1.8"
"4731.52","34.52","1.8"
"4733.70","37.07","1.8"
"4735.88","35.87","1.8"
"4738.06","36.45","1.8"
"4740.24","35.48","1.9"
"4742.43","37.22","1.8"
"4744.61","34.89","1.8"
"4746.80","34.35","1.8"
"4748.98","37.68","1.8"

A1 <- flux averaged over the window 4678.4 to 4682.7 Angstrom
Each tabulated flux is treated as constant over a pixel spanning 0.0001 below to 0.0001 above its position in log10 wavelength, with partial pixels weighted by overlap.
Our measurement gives 36.2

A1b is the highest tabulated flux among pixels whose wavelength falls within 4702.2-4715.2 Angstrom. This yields 38.96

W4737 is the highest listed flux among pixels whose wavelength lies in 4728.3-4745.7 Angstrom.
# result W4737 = 37.22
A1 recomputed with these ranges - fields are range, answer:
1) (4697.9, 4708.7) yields 36.1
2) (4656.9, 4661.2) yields 38.3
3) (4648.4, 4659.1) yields 36.3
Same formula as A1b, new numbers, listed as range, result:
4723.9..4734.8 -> 38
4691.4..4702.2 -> 37.32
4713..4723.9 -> 37.2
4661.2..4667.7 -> 38.68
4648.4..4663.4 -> 40.53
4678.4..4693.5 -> 36.7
